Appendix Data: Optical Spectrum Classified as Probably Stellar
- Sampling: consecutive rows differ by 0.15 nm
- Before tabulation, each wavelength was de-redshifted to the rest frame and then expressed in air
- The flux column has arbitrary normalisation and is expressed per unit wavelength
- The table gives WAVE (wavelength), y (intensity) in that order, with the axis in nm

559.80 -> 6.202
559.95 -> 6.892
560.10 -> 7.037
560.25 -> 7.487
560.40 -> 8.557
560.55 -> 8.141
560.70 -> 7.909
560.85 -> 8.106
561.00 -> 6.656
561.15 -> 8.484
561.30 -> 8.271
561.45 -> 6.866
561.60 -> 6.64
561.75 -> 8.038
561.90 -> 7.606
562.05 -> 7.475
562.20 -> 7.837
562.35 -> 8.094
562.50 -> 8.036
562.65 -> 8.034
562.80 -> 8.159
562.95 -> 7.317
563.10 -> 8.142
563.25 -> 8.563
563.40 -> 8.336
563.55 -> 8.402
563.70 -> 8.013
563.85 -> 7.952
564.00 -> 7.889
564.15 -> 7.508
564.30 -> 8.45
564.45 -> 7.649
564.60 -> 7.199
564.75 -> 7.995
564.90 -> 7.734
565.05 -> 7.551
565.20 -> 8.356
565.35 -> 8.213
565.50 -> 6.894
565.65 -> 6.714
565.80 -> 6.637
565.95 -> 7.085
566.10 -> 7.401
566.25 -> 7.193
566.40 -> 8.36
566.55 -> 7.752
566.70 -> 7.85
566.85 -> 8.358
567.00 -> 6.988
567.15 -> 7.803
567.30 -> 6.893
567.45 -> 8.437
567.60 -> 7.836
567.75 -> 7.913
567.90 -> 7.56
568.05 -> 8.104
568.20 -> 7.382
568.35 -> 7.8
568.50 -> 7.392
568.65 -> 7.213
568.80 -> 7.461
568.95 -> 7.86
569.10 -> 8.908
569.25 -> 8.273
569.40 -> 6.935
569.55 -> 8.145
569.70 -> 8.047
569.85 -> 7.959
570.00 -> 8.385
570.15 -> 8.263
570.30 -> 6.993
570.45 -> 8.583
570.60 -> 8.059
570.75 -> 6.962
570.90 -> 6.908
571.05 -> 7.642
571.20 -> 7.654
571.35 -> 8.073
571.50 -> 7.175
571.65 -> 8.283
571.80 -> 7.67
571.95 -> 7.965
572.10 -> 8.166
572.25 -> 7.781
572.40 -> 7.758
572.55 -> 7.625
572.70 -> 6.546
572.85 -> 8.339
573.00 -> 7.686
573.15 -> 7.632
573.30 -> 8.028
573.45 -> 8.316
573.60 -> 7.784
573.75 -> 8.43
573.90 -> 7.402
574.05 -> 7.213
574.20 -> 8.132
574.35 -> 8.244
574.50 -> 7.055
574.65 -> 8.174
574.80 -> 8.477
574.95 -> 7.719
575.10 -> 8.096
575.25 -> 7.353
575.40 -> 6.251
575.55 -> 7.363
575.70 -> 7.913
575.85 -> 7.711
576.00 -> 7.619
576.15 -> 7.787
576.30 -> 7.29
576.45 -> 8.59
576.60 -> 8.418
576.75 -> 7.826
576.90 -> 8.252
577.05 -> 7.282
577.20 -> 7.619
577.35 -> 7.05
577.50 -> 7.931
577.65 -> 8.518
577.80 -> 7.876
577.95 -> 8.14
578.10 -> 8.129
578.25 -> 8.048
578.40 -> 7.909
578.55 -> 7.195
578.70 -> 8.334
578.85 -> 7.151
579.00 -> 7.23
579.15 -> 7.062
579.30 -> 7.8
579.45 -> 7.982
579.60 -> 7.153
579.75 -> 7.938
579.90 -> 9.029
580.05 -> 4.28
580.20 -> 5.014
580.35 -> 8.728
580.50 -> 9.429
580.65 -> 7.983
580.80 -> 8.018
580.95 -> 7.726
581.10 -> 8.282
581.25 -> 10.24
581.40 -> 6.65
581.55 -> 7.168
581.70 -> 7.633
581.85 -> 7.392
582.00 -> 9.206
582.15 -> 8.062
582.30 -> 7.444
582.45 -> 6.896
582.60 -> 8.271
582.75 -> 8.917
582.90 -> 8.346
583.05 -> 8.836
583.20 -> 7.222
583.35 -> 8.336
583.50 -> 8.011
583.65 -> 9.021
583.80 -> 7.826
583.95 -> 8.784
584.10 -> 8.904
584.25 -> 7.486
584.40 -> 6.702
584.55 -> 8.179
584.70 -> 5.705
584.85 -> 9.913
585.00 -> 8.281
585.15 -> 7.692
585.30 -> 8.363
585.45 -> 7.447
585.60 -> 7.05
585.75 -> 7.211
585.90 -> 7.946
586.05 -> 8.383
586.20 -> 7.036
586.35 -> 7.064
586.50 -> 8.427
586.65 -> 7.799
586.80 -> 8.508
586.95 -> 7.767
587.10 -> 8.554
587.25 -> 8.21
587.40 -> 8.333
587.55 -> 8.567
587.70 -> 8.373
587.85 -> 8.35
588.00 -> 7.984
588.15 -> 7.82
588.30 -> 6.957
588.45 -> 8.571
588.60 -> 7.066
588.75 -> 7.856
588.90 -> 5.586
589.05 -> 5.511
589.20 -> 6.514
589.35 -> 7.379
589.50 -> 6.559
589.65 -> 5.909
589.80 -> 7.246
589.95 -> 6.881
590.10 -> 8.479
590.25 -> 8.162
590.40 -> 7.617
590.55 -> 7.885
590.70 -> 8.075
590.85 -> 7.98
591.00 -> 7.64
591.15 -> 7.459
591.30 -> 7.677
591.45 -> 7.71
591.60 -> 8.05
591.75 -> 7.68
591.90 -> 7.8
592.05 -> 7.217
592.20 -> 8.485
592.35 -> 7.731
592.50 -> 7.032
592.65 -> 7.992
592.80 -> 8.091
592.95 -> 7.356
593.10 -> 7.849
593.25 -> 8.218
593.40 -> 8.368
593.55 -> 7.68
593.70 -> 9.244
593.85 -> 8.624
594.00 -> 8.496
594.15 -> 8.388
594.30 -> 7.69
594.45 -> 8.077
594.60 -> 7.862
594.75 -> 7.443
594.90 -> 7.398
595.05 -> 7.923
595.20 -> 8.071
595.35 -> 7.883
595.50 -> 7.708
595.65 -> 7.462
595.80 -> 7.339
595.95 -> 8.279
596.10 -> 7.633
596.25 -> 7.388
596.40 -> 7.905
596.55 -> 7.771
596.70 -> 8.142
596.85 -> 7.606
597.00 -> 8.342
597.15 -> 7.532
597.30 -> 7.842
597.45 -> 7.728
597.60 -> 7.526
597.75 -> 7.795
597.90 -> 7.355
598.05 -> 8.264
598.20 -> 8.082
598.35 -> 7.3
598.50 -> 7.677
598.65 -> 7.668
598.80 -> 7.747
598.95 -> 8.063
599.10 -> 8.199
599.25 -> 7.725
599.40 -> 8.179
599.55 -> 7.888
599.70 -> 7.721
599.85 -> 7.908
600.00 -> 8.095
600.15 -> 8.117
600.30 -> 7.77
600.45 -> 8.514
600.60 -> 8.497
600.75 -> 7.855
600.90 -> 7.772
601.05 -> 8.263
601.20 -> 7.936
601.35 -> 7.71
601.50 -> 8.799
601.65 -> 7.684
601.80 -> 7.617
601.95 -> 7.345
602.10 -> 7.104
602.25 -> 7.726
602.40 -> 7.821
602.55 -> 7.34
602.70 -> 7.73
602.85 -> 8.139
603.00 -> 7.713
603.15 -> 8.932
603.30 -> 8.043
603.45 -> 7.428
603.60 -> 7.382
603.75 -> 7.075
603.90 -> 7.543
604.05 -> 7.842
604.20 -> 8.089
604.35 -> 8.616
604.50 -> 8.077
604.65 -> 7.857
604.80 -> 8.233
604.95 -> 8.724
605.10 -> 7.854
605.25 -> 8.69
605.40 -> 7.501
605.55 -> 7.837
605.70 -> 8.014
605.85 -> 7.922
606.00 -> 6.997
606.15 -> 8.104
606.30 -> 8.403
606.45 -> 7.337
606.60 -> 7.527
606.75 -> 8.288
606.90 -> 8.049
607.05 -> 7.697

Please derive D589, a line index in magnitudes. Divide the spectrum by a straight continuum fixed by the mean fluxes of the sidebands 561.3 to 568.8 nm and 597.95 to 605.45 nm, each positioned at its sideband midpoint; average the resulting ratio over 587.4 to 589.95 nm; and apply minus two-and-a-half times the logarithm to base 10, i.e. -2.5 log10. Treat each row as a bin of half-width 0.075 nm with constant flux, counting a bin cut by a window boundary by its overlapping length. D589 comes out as 0.08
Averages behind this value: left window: 7.71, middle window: 7.29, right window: 7.92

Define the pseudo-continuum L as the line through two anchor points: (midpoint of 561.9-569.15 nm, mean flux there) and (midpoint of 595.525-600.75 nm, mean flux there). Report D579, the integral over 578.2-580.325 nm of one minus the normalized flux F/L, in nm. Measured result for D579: 0.13 nm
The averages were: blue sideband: 7.76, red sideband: 7.85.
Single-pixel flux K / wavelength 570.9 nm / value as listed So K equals 6.908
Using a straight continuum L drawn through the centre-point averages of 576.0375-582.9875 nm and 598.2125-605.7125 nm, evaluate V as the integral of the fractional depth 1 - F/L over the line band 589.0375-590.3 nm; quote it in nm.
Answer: 0.14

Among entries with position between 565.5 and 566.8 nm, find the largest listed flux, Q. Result 8.36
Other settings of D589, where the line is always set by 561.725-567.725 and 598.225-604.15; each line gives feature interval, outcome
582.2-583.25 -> -0.028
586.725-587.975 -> -0.068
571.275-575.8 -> 0.004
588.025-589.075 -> 0.094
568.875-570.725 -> -0.031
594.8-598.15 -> 0.009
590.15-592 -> 0.002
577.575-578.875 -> -0.021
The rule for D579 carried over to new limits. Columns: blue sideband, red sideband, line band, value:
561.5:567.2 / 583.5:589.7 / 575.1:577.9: 0.00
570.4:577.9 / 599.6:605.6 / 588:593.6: 0.24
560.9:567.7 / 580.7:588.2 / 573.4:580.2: 0.19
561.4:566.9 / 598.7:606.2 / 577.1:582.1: 0.04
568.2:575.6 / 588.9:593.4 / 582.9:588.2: -0.30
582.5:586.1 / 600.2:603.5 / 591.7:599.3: 0.09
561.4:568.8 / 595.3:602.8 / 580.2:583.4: -0.12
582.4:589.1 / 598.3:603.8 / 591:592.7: 0.04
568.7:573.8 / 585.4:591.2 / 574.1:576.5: 0.02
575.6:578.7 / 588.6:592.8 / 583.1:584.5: -0.07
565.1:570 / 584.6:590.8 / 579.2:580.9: 0.02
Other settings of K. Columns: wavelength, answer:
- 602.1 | 7.104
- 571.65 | 8.283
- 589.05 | 5.511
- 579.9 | 9.029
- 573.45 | 8.316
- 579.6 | 7.153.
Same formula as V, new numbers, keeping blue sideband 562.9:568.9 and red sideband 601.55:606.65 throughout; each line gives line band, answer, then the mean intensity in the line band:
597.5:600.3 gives -0.01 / 7.85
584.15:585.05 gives 0.01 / 7.73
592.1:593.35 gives -0.01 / 7.84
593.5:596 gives -0.05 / 7.97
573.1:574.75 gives -0.03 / 7.87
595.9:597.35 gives 0.00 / 7.84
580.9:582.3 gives -0.05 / 8.01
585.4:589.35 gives 0.07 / 7.65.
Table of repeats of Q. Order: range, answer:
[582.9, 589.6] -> 9.913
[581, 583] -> 10.24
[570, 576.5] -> 8.59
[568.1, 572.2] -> 8.908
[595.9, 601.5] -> 8.799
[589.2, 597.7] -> 9.244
